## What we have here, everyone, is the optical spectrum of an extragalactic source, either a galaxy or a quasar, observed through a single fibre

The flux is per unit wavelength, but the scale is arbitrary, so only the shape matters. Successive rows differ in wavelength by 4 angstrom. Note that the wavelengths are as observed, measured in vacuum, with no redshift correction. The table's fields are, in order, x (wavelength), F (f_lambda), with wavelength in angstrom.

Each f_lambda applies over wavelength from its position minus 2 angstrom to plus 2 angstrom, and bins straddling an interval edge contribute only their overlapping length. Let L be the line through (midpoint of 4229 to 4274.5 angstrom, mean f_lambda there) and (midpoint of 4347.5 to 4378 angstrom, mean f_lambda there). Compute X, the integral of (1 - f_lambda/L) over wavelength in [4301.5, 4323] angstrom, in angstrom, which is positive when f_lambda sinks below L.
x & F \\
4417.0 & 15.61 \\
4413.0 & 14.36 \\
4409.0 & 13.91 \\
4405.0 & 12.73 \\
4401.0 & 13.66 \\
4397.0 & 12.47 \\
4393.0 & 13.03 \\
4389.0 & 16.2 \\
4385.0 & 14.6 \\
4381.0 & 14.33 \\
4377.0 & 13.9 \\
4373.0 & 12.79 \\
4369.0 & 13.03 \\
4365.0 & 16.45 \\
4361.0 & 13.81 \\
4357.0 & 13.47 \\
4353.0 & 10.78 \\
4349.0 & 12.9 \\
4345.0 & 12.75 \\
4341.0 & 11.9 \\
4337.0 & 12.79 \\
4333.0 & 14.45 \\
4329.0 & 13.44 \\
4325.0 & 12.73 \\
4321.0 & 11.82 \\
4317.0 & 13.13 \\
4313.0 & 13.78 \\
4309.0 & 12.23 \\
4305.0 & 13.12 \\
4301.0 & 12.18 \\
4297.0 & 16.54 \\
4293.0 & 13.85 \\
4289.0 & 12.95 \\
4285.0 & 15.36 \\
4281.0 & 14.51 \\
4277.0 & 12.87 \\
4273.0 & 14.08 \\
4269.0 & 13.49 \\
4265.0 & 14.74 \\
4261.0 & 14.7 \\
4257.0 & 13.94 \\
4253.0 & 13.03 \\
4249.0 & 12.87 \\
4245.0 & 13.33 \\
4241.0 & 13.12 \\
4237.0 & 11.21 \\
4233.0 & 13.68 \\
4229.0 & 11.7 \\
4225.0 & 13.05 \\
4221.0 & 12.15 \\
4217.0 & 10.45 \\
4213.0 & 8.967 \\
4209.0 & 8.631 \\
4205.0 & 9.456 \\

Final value 1.0 angstrom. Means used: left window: 13.4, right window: 13.4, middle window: 12.8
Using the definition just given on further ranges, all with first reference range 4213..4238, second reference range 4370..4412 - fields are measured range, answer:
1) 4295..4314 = -1.2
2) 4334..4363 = 1.2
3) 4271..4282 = -1.2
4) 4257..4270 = -2.2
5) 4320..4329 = 0.3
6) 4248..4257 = -0.8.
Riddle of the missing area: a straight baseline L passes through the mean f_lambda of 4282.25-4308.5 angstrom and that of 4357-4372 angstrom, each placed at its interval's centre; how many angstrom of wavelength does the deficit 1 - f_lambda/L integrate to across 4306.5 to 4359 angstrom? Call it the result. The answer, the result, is 4.77 angstrom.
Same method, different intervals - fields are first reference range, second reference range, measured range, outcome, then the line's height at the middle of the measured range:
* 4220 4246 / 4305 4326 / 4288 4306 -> -1.5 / 12.7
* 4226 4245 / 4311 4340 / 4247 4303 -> -5.0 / 12.8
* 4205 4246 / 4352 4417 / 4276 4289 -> -1.9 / 12.3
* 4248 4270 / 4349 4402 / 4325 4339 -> 0.3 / 13.8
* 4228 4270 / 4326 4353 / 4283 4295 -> -0.9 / 13.1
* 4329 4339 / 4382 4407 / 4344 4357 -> 1.3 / 13.6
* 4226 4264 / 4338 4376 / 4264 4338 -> -2.6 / 13.1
